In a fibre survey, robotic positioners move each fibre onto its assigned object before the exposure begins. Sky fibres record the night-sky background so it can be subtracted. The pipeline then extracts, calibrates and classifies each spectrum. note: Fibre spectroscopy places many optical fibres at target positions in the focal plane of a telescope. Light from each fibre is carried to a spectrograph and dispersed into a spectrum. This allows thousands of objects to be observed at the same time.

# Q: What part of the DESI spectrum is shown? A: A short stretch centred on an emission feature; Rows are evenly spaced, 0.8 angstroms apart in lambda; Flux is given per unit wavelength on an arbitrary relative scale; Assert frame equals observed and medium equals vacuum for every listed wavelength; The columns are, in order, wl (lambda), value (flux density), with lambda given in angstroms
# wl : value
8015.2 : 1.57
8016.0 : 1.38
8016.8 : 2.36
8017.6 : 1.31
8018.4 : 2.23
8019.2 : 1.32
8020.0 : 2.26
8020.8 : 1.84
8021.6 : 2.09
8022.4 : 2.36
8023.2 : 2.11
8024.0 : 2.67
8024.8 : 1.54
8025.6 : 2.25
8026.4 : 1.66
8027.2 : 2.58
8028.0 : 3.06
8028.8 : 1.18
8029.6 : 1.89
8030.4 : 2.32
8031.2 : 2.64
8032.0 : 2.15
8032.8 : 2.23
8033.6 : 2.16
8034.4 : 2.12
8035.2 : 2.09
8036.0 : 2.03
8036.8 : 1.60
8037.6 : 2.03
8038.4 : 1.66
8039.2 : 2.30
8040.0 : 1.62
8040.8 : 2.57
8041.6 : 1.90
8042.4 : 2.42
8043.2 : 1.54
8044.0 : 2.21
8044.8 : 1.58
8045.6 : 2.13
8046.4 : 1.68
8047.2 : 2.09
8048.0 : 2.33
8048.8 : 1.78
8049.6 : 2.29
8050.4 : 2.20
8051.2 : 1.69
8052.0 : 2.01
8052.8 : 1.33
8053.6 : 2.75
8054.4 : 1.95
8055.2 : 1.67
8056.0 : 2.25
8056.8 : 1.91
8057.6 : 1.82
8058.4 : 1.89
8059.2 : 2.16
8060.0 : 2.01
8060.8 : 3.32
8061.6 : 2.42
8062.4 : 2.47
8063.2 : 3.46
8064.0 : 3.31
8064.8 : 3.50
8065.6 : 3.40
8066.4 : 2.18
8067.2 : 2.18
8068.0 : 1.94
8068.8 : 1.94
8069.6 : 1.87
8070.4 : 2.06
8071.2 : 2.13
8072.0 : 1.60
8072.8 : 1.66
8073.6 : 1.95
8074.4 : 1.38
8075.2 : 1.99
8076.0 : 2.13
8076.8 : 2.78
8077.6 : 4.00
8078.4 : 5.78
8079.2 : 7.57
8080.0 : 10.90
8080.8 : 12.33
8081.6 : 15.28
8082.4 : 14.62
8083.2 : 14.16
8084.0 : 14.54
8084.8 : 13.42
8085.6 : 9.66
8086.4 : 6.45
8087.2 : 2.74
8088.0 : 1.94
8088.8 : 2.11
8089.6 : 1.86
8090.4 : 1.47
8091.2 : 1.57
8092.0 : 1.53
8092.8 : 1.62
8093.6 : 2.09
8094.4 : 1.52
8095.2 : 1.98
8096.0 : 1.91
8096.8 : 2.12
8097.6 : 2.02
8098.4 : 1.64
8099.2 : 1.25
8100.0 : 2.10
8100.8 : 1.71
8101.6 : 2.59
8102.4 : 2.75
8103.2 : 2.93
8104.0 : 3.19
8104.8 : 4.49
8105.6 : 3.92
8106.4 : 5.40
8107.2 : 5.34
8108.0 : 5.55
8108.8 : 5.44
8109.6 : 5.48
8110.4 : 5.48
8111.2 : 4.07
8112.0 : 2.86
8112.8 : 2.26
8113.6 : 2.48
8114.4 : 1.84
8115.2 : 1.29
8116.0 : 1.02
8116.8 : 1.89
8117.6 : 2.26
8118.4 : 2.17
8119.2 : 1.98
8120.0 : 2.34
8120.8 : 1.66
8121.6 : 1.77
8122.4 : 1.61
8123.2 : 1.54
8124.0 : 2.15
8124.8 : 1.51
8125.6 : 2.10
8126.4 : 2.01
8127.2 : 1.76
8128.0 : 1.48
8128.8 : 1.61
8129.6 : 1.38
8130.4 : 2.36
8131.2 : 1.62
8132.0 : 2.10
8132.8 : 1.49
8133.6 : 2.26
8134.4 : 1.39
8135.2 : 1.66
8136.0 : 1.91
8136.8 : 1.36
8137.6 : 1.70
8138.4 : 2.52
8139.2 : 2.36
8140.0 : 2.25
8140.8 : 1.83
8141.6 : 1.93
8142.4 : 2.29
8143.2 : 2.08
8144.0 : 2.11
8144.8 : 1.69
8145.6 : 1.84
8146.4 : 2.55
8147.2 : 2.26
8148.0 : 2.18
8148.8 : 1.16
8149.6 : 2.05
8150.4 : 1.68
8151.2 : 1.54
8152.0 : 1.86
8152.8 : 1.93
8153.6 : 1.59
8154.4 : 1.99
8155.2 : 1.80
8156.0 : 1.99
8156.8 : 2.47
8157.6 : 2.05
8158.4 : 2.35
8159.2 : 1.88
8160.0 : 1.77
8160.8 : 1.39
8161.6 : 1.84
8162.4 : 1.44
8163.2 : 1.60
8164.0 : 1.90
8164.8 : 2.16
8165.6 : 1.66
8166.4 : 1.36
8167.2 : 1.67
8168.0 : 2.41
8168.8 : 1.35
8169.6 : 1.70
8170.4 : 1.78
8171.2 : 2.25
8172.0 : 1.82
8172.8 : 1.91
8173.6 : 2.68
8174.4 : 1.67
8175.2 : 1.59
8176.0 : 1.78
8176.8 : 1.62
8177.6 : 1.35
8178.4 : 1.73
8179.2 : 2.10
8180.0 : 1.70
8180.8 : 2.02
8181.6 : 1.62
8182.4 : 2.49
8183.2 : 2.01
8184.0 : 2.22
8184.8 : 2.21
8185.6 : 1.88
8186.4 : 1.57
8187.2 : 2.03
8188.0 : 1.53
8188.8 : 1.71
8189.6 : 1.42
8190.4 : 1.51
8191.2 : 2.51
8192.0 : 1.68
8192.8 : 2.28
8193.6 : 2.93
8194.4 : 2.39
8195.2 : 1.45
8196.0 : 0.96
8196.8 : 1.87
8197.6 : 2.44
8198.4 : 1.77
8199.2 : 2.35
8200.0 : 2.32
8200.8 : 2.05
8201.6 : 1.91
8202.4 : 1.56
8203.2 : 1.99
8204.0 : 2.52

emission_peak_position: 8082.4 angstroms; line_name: H-alpha 6563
